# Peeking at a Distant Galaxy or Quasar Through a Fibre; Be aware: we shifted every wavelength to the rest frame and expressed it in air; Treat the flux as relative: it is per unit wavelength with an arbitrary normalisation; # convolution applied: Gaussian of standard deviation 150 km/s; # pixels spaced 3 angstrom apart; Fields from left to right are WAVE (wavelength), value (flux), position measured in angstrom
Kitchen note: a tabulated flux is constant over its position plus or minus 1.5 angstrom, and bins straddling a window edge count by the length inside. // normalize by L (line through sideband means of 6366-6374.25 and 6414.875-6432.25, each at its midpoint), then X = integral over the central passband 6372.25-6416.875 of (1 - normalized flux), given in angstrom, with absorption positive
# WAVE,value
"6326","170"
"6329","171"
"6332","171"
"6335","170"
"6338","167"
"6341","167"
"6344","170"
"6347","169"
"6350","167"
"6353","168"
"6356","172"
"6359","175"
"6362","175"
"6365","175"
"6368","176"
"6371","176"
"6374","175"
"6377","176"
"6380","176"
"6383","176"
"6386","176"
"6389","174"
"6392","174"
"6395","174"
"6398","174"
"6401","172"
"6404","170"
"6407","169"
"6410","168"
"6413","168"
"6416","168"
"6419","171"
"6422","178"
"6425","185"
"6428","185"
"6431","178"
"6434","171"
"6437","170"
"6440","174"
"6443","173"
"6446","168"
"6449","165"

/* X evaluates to 1.0 angstrom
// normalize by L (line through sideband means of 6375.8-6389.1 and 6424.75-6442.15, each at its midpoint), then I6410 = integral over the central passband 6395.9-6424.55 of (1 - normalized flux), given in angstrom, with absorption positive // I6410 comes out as 0.76 angstrom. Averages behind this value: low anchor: 176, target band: 171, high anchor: 176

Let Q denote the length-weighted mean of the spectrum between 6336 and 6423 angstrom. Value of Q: 172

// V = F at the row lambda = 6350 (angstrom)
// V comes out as 167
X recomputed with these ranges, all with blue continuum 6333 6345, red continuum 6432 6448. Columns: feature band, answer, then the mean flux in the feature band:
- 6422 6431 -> -0.62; 183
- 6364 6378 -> -0.51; 176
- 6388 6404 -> -0.30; 173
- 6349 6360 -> -0.10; 170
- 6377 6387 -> -0.37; 176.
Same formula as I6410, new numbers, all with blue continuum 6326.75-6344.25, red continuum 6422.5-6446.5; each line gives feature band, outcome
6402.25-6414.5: 0.38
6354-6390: -0.70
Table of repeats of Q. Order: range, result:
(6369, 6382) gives 176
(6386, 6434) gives 174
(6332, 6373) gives 171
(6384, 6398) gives 174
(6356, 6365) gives 174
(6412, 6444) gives 175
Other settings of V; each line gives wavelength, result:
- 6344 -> 170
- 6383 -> 176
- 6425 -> 185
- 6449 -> 165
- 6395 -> 174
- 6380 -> 176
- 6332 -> 171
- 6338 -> 167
